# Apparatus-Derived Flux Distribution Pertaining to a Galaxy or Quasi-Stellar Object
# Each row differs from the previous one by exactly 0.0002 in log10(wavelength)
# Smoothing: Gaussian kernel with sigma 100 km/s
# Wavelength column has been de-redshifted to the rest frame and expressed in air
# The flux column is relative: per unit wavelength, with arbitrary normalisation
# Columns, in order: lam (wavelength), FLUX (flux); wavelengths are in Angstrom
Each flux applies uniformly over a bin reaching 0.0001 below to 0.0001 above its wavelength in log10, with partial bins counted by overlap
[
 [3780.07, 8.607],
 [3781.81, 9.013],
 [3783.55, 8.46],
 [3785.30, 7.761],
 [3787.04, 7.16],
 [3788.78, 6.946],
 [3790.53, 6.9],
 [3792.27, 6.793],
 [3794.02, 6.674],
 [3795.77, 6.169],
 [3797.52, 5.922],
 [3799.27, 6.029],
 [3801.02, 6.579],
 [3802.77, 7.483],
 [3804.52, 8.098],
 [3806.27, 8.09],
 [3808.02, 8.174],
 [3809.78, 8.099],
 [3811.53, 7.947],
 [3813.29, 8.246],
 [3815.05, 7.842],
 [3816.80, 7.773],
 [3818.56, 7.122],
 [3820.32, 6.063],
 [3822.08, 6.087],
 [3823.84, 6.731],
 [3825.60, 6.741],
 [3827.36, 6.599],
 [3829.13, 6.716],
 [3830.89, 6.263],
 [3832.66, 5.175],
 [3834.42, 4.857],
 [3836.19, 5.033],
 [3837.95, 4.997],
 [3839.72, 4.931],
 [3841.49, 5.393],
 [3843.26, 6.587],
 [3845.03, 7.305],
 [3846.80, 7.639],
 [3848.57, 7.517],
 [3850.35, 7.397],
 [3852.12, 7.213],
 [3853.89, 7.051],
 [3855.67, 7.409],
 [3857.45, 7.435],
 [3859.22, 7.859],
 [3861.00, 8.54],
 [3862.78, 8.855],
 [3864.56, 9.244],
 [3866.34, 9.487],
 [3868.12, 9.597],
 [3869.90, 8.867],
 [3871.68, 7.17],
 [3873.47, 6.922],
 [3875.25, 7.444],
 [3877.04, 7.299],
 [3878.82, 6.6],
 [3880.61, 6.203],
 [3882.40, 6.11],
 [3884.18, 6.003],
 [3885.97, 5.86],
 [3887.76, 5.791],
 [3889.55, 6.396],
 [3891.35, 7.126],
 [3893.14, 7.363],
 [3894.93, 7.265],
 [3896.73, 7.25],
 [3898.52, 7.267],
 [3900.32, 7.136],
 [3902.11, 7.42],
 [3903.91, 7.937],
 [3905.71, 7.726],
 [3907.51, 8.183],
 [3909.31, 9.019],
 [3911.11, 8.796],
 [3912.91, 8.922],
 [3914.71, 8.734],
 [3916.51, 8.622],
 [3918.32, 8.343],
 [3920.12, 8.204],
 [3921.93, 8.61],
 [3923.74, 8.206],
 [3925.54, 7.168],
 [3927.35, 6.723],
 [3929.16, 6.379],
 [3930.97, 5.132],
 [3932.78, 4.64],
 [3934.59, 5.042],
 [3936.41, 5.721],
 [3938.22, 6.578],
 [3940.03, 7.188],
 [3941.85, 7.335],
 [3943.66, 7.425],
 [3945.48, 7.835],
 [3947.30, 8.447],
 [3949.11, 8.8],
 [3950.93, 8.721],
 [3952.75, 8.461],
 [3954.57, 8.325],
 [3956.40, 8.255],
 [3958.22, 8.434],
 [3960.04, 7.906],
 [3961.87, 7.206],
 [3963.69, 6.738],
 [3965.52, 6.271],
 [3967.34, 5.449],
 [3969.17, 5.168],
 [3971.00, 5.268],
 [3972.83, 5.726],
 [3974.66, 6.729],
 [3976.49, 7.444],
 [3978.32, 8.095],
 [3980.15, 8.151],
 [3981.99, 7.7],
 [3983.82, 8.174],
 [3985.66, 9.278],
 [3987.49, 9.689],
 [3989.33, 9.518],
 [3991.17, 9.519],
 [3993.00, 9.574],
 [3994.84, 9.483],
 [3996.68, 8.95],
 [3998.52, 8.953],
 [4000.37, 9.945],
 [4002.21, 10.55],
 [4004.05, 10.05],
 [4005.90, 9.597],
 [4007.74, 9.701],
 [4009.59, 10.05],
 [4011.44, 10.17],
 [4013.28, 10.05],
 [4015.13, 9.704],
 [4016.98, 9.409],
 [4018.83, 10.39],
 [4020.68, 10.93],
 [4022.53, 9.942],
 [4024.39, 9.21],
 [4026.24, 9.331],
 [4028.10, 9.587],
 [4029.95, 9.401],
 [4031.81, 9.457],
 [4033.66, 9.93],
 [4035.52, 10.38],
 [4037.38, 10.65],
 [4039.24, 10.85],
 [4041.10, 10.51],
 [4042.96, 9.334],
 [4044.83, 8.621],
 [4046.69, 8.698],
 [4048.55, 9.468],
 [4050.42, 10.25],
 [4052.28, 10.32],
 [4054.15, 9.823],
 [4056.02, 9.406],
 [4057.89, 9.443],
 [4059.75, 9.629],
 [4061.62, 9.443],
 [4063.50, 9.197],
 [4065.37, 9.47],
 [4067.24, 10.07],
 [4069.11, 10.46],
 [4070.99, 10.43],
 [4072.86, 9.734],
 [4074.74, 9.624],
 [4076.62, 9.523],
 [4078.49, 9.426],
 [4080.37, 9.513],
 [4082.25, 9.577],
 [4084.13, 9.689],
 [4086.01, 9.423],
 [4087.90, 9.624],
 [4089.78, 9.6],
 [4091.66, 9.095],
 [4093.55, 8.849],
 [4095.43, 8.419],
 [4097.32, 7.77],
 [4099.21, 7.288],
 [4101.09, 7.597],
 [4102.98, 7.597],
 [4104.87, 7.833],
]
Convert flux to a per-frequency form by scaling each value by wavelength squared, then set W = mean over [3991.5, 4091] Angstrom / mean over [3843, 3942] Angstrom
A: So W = 1.42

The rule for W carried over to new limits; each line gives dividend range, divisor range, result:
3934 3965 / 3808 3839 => 1.22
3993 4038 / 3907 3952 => 1.36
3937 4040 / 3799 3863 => 1.35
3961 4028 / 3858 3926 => 1.19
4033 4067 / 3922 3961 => 1.41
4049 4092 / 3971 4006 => 1.16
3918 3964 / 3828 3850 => 1.28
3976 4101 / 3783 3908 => 1.47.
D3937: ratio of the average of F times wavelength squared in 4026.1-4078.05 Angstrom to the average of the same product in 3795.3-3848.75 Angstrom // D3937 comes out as 1.64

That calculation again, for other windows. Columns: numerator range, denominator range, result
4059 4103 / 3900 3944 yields 1.35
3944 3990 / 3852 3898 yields 1.09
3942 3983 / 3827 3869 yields 1.11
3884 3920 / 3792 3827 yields 1.12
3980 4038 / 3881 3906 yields 1.48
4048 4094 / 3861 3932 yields 1.39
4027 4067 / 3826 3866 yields 1.57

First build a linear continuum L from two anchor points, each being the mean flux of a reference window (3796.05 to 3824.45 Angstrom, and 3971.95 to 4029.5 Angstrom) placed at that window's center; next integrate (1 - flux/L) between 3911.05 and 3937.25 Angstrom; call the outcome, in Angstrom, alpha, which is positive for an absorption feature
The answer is 3.7 Angstrom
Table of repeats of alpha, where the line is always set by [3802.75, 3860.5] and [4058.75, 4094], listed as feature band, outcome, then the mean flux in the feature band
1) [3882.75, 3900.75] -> 2.0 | 6.72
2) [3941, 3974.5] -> 4.0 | 7.31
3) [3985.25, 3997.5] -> -1.1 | 9.45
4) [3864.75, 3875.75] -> -1.5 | 8.34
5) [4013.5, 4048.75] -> -2.6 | 9.79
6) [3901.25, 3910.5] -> -0.4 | 8.08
